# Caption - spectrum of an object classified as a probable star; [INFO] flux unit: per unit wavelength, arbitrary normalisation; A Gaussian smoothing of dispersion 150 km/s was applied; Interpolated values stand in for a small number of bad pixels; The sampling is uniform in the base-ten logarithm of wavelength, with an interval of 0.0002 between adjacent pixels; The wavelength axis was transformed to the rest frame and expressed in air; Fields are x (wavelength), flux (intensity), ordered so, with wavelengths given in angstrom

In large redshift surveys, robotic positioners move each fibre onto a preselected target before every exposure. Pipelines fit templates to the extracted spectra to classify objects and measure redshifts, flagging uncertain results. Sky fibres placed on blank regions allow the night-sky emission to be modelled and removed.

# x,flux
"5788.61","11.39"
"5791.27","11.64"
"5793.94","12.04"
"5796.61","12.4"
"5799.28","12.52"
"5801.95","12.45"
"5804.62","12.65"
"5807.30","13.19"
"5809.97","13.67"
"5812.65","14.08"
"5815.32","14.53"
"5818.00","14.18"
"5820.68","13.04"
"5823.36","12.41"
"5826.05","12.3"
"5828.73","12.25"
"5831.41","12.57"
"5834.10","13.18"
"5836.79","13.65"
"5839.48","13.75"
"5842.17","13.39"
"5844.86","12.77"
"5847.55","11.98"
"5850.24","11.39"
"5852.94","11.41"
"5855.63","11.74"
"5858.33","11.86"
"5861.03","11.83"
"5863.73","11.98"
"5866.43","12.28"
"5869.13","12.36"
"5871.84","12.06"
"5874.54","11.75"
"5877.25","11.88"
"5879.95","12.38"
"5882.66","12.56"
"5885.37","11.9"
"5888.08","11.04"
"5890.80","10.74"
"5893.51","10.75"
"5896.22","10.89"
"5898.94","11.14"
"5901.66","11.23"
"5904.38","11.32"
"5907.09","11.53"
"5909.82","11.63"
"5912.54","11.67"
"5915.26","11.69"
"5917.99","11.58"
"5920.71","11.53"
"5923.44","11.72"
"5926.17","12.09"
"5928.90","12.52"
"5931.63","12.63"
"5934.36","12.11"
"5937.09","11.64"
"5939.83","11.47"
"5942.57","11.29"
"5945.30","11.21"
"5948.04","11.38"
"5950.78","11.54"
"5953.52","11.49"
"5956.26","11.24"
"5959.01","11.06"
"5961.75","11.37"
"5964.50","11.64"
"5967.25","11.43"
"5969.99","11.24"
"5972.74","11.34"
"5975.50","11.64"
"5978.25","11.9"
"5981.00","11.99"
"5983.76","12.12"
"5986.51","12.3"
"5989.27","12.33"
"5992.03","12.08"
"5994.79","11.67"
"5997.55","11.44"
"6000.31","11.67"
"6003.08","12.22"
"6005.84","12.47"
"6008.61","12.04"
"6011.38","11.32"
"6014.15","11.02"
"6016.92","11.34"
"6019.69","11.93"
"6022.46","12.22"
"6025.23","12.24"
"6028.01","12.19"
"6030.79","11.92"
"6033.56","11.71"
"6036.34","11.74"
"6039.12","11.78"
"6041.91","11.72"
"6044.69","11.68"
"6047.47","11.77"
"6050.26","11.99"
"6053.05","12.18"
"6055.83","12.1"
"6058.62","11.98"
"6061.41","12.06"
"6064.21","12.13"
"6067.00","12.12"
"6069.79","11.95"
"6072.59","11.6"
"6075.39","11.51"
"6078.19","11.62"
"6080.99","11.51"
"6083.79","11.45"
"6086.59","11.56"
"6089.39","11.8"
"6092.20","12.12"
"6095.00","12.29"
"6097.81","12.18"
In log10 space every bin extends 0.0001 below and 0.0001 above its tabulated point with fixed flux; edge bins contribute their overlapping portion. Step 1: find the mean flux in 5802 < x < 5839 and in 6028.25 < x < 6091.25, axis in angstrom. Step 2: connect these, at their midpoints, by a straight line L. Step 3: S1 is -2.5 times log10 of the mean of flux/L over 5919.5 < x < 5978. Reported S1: 0.08 mag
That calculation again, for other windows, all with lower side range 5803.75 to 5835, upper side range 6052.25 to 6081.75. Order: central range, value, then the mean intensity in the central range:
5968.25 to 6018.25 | 0.04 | 11.8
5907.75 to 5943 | 0.07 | 11.8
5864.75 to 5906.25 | 0.11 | 11.6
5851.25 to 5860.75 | 0.12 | 11.7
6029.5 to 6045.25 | 0.03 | 11.8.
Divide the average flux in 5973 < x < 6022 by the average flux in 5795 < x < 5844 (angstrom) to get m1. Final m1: 0.90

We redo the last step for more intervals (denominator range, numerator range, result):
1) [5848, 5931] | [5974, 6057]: 1.02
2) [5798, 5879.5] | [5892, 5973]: 0.91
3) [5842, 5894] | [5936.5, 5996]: 0.98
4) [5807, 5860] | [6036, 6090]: 0.92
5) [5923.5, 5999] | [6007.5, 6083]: 1.01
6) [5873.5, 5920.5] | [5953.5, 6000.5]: 1.01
